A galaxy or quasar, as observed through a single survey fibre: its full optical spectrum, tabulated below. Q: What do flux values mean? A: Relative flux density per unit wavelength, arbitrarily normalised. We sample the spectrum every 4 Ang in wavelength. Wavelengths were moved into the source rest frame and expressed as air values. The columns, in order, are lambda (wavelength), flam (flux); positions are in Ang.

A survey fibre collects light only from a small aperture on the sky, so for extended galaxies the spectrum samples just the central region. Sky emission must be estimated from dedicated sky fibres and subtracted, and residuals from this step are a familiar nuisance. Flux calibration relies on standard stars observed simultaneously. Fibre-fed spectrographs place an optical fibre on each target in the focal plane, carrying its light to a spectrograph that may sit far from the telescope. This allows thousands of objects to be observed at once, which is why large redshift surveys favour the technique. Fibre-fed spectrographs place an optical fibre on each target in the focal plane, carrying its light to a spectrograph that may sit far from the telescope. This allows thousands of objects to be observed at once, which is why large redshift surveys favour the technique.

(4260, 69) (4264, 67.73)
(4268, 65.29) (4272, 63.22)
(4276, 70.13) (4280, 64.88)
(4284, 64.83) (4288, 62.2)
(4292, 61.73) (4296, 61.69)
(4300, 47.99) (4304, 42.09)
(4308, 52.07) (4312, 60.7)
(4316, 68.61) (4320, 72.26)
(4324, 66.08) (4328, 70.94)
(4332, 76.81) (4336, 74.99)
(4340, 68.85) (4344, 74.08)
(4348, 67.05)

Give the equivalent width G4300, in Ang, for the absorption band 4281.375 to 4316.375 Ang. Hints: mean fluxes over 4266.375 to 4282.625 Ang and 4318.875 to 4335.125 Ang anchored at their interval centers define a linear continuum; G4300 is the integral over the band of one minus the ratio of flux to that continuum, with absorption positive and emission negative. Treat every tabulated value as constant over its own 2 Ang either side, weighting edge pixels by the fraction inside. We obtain 5.6 Ang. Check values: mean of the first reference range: 65.9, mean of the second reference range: 71.7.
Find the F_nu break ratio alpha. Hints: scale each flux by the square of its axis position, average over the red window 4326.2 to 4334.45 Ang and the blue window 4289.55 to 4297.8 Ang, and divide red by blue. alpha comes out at 1.22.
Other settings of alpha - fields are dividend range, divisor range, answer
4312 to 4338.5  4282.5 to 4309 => 1.28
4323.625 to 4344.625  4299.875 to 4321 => 1.27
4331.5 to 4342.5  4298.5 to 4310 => 1.57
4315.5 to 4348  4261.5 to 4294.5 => 1.13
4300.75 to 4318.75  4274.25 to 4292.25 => 0.87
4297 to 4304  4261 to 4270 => 0.73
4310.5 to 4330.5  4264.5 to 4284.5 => 1.06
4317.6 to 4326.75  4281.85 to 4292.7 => 1.12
